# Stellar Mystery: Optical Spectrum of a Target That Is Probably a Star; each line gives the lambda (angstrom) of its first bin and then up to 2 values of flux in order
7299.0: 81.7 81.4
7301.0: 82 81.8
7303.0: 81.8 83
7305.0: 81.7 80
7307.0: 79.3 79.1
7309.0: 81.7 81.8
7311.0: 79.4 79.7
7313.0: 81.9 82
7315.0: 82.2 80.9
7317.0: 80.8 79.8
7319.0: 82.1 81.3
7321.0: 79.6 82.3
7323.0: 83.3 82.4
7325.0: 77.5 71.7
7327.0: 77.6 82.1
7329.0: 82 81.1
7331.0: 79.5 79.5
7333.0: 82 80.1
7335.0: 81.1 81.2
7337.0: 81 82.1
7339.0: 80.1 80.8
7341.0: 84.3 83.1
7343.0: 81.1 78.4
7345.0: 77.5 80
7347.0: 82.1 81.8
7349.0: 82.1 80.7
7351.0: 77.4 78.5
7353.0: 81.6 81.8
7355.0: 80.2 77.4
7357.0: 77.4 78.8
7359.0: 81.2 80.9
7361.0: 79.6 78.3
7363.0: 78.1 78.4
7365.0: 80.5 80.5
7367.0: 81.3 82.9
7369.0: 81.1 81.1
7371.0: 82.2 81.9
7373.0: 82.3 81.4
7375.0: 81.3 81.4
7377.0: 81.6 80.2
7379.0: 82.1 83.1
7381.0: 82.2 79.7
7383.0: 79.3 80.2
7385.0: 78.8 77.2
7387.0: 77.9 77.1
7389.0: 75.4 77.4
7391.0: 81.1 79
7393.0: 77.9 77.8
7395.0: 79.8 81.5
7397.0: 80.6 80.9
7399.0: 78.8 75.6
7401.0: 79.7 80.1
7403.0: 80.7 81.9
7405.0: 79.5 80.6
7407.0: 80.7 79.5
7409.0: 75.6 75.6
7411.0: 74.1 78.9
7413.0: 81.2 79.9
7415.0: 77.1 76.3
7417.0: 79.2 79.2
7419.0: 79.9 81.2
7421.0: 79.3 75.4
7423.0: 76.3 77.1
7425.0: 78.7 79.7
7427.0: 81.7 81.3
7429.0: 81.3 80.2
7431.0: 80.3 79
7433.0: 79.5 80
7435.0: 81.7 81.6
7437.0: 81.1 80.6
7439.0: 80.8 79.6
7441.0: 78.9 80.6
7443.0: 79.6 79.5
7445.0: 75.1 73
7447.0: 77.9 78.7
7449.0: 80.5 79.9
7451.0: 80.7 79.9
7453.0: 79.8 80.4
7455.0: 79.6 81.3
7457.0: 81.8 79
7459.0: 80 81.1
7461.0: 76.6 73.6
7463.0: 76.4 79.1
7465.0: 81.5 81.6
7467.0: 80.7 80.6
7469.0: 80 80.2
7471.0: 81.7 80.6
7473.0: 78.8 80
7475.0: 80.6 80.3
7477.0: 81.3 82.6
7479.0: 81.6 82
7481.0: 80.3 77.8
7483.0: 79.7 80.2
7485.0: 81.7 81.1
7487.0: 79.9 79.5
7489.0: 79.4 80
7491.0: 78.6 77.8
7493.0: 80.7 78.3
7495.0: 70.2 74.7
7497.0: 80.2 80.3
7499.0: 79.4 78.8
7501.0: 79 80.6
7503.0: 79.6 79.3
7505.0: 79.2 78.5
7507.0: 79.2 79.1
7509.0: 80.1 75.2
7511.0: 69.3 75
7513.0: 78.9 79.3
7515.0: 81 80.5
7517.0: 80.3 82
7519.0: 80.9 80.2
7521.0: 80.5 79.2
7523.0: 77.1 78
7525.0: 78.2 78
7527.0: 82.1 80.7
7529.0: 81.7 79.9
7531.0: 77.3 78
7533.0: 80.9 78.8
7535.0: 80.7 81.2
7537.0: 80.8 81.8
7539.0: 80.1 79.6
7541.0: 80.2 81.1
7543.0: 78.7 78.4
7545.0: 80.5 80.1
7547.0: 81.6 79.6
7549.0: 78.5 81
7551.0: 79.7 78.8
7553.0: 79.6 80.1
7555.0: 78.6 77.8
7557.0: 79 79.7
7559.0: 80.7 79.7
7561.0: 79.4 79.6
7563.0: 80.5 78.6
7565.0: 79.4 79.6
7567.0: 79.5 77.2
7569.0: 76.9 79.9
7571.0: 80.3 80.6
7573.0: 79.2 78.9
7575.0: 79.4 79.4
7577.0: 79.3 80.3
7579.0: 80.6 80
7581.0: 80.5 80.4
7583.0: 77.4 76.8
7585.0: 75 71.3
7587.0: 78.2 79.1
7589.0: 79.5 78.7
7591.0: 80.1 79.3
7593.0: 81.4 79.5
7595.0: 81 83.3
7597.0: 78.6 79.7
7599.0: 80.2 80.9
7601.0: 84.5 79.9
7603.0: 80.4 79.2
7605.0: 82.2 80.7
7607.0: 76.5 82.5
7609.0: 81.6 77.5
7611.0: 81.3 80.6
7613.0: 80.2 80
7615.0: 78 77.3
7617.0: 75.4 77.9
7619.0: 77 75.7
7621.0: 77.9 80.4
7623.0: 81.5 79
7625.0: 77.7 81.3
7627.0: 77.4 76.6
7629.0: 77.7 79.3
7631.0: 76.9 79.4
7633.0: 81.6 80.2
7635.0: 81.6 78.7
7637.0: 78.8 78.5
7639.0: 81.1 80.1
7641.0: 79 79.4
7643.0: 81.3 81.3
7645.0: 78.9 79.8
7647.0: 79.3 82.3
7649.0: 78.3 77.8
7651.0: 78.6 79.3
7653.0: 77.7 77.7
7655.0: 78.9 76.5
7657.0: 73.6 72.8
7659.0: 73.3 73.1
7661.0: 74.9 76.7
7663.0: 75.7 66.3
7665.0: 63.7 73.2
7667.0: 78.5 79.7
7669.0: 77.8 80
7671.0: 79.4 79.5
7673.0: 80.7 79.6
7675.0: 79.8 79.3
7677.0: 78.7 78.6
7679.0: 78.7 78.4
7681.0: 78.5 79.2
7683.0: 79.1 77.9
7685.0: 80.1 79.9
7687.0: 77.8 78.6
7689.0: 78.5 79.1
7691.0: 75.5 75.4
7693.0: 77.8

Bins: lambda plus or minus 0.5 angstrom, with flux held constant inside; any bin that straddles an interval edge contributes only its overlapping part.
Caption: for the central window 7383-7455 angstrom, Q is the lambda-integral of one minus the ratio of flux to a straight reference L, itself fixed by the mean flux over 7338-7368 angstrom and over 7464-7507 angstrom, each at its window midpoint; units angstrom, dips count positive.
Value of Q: 0.76 angstrom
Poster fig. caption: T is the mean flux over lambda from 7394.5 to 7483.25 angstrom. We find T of 79.5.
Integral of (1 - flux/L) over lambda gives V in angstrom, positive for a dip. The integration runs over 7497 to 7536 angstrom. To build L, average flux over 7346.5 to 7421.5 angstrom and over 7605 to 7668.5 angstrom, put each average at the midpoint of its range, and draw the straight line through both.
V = -0.2 angstrom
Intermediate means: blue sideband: 79.7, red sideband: 78.1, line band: 79.2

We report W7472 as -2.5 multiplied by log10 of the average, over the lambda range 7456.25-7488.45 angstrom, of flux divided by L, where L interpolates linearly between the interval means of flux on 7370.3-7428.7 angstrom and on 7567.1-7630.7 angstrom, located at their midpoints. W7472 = -0.01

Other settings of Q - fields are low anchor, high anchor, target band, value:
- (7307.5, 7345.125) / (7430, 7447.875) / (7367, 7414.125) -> 0.08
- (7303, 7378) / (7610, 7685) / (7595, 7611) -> -0.42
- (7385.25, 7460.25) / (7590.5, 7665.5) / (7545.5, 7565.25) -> -0.20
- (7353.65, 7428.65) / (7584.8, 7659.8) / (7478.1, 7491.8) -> -0.14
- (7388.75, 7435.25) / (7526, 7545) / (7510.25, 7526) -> 0.26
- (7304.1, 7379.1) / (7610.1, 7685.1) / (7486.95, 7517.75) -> 0.33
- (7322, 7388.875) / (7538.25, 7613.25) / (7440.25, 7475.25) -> 0.26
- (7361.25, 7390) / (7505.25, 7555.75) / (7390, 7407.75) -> 0.09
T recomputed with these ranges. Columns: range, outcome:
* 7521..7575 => 79.6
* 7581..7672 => 78.5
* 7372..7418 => 79.4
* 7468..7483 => 80.5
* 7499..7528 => 78.9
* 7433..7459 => 79.7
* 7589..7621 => 79.7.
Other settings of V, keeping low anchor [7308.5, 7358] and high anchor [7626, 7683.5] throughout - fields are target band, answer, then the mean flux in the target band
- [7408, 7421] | 0.3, 78.3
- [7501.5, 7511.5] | 0.1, 78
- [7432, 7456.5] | 0.0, 79.6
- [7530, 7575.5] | -0.5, 79.6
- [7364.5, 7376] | -0.2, 81.5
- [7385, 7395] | 0.3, 78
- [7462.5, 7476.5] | -0.1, 80.1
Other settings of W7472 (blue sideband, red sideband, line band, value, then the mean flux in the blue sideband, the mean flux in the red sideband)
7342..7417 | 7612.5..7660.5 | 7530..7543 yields -0.014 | 79.7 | 78.5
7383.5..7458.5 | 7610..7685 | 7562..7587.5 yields -0.004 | 79.2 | 78.1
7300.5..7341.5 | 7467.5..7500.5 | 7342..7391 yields 0.005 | 80.8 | 79.7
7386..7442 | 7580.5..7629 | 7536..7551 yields -0.013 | 79.2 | 79.2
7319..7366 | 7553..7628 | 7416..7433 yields 0.009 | 80.2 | 79.3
